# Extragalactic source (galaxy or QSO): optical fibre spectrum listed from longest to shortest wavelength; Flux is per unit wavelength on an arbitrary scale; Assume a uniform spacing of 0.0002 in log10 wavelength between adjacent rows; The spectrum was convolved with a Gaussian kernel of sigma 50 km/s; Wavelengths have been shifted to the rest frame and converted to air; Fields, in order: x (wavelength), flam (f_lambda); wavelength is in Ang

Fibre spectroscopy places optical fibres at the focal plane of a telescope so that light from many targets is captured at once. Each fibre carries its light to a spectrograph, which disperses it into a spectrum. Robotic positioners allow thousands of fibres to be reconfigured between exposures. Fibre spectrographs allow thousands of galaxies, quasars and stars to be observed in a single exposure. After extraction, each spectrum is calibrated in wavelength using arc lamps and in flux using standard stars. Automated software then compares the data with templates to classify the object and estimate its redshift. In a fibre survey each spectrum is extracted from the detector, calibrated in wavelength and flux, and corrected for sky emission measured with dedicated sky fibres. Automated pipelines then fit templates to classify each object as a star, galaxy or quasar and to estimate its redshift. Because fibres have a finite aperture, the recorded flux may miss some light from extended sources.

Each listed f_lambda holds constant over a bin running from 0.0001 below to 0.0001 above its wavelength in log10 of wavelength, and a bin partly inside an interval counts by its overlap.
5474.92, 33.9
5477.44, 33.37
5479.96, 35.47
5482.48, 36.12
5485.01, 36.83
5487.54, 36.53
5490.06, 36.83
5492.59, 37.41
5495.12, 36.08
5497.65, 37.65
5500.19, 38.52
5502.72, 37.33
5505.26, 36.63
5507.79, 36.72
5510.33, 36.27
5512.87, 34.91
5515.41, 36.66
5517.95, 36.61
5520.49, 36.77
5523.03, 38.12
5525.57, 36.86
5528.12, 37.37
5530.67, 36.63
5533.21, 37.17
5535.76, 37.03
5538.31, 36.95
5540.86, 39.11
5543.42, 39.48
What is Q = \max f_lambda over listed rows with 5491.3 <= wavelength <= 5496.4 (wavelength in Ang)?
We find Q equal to 37.41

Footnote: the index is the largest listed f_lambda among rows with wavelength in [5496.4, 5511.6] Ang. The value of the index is 38.52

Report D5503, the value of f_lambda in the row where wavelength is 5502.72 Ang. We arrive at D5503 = 37.33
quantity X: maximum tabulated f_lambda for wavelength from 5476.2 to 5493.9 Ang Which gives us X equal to 37.41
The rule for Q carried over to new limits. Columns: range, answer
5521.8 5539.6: 38.12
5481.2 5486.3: 36.83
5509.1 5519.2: 36.66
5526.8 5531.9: 37.37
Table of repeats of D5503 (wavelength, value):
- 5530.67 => 36.63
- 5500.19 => 38.52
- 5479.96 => 35.47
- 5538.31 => 36.95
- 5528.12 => 37.37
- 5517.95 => 36.61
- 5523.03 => 38.12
